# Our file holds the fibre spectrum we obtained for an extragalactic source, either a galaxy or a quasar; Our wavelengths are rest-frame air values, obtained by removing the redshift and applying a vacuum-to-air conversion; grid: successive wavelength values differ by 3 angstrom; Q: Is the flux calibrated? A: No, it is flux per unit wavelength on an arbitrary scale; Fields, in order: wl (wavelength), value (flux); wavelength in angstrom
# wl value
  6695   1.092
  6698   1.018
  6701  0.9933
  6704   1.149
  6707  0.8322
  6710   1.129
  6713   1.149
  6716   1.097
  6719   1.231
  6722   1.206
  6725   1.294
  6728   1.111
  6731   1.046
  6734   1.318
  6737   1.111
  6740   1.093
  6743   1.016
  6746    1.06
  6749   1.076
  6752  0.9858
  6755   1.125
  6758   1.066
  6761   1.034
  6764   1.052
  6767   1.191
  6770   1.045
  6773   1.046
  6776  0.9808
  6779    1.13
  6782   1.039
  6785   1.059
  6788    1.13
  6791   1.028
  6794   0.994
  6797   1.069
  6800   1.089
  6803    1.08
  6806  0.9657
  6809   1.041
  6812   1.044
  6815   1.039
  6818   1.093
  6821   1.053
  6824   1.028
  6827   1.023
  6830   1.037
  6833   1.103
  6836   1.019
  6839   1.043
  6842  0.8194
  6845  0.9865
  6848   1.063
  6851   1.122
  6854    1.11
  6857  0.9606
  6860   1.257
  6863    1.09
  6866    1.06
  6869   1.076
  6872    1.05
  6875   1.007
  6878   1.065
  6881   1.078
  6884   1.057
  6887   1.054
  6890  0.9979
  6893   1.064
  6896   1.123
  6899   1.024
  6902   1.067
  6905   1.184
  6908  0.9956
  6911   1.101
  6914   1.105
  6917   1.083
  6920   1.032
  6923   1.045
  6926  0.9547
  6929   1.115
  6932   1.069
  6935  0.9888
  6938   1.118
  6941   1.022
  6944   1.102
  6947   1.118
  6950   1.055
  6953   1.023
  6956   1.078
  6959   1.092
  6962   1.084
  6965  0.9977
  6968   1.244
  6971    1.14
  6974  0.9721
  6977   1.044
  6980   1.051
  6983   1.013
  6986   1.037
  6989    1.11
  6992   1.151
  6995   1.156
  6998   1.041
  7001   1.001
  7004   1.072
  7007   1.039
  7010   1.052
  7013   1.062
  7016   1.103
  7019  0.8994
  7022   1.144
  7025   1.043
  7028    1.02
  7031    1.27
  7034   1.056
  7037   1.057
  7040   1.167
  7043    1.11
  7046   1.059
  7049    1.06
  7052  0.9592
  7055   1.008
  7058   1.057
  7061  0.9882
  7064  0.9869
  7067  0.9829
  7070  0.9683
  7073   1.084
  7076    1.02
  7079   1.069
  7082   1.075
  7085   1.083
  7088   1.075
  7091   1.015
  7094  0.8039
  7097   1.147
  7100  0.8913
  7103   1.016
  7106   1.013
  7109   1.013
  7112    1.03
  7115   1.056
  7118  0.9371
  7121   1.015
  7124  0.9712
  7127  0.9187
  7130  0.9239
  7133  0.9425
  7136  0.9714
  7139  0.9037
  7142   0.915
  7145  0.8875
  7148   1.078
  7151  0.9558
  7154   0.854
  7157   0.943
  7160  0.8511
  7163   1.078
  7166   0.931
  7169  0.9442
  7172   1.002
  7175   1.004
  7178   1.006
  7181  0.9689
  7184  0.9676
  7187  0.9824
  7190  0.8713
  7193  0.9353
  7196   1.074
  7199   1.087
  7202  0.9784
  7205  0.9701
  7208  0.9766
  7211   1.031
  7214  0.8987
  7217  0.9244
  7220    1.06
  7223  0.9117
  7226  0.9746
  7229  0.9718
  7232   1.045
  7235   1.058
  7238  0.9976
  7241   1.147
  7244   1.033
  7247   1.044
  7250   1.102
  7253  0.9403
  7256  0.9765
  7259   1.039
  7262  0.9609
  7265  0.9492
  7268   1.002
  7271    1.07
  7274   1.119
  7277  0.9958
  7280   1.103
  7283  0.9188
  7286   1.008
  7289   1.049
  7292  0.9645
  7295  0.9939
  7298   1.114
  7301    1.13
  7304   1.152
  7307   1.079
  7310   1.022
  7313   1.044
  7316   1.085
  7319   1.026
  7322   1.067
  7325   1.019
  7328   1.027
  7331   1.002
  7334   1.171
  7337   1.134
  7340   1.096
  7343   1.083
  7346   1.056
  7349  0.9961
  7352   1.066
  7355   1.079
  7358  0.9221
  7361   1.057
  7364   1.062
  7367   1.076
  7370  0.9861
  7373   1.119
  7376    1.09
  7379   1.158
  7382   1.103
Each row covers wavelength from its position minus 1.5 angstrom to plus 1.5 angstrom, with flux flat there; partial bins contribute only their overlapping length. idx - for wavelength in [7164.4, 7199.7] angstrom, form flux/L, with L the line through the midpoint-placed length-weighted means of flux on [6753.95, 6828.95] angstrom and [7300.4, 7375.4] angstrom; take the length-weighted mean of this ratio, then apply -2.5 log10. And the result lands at 0.09 mag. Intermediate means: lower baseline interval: 1.06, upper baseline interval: 1.06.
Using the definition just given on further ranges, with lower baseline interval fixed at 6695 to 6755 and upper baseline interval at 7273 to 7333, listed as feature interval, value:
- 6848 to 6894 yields 0.02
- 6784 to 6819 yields 0.04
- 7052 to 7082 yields 0.05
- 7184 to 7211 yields 0.07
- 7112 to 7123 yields 0.06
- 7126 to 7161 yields 0.14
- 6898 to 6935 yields 0.02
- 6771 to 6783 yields 0.05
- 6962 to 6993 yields 0.00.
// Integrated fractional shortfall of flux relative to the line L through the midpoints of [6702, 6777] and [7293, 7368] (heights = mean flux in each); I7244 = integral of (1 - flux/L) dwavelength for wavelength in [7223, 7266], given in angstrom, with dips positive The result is 2.1 angstrom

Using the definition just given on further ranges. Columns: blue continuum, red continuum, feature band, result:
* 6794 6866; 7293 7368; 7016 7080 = 0.30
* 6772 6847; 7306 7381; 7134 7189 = 5.02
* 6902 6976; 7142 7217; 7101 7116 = -0.33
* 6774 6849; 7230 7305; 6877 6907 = -0.94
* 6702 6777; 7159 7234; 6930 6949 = -0.45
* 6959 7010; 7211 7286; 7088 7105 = 1.00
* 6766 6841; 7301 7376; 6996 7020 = 0.38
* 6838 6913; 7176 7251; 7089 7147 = 2.73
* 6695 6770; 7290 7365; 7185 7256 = 4.34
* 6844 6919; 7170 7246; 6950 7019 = -1.29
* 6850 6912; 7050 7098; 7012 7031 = -0.53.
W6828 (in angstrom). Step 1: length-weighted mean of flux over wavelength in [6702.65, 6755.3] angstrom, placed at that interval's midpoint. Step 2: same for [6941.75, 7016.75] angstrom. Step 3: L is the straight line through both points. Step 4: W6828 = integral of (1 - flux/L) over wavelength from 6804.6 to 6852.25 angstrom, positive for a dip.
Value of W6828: 2.91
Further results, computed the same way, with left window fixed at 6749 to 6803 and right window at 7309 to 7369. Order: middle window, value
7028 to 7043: -0.9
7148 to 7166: 1.9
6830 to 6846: 1.0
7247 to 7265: 0.9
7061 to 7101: 1.6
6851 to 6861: -0.4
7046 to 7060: 0.5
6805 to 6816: 0.4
